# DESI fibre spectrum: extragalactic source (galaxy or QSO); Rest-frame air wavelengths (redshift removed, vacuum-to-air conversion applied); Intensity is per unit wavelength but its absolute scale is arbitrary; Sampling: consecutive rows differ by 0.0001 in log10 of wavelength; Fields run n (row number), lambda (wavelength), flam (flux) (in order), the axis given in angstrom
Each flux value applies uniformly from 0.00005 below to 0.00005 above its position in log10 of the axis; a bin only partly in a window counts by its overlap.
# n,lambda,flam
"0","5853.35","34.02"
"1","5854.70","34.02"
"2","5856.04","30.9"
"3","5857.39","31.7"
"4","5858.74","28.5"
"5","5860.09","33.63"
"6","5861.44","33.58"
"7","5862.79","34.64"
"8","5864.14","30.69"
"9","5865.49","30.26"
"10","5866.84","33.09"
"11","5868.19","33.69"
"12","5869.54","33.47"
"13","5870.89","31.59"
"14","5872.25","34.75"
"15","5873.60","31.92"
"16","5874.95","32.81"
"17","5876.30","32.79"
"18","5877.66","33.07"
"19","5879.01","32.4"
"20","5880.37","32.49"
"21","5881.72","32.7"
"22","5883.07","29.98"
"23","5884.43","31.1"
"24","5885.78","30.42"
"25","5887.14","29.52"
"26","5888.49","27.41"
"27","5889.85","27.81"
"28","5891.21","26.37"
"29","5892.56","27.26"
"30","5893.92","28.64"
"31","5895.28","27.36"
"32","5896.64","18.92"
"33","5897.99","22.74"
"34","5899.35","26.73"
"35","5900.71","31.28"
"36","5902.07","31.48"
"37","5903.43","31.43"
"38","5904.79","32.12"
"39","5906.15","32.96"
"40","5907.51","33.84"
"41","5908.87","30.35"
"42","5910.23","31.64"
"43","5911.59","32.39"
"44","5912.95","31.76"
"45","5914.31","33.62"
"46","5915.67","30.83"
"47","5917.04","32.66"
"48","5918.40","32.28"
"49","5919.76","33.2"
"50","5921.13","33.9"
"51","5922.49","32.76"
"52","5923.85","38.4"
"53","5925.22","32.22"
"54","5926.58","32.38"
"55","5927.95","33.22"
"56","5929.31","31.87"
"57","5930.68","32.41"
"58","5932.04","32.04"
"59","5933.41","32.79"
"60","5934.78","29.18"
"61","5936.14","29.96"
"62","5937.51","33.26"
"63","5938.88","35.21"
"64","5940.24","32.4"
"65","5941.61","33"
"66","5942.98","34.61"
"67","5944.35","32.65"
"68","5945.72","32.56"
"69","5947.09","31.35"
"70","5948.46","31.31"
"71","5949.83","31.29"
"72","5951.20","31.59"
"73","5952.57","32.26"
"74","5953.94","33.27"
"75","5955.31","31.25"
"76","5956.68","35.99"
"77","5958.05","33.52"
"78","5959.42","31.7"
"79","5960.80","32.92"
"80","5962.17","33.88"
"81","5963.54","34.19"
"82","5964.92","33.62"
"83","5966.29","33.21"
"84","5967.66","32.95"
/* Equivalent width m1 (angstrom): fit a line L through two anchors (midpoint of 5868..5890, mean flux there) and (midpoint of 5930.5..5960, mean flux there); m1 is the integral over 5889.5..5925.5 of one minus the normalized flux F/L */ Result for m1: 1.6 angstrom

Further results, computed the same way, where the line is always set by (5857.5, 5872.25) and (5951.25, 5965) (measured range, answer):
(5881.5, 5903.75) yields 3.0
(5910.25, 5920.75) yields 0.1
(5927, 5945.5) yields 0.3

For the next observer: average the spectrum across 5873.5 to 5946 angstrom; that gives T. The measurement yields 31.3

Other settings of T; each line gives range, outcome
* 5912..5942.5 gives 32.7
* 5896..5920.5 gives 30.6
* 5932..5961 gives 32.5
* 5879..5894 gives 29.6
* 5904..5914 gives 32.2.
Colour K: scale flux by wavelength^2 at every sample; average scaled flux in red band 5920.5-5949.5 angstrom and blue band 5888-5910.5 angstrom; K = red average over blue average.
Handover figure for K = 1.15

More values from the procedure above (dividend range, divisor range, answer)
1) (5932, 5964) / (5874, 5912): 1.11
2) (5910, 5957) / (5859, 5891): 1.05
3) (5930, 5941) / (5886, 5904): 1.19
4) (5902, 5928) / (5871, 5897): 1.10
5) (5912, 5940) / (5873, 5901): 1.14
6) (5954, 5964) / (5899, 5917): 1.07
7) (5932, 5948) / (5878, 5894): 1.11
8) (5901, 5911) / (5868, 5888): 1.00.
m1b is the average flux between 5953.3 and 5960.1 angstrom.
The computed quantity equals 33.2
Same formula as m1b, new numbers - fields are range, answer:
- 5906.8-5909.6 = 32.1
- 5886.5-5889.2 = 28.5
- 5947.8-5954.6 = 31.9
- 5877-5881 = 32.6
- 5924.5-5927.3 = 32.3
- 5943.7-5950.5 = 31.8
